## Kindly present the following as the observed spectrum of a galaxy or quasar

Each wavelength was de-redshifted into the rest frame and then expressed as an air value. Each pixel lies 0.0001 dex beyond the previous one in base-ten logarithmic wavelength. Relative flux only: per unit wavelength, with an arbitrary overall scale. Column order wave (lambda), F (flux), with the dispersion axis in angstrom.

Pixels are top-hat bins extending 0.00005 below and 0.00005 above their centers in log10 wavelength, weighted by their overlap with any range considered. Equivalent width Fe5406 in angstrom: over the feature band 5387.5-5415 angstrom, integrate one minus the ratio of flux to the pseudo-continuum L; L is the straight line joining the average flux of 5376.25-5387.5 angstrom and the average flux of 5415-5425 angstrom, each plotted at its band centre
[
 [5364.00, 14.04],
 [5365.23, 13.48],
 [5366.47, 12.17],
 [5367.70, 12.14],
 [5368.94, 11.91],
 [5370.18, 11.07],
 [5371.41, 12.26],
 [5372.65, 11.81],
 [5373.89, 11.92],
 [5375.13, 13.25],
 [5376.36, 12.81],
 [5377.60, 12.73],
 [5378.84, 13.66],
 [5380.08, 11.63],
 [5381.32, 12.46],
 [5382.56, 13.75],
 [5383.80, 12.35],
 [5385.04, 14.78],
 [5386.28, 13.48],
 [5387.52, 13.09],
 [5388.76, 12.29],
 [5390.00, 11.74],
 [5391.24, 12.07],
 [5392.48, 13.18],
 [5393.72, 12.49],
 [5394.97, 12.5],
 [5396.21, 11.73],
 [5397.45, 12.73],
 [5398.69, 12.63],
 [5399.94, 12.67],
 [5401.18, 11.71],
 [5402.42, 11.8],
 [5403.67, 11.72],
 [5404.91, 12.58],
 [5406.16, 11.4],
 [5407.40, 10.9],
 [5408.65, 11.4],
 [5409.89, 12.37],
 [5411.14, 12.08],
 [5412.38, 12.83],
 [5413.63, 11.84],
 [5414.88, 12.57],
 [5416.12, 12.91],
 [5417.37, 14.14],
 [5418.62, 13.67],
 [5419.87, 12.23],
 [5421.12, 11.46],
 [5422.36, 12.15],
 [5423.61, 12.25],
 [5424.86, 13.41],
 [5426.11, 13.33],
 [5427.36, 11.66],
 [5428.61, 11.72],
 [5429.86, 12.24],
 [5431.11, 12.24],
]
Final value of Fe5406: 1.6 angstrom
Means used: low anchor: 13.1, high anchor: 12.7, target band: 12.2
